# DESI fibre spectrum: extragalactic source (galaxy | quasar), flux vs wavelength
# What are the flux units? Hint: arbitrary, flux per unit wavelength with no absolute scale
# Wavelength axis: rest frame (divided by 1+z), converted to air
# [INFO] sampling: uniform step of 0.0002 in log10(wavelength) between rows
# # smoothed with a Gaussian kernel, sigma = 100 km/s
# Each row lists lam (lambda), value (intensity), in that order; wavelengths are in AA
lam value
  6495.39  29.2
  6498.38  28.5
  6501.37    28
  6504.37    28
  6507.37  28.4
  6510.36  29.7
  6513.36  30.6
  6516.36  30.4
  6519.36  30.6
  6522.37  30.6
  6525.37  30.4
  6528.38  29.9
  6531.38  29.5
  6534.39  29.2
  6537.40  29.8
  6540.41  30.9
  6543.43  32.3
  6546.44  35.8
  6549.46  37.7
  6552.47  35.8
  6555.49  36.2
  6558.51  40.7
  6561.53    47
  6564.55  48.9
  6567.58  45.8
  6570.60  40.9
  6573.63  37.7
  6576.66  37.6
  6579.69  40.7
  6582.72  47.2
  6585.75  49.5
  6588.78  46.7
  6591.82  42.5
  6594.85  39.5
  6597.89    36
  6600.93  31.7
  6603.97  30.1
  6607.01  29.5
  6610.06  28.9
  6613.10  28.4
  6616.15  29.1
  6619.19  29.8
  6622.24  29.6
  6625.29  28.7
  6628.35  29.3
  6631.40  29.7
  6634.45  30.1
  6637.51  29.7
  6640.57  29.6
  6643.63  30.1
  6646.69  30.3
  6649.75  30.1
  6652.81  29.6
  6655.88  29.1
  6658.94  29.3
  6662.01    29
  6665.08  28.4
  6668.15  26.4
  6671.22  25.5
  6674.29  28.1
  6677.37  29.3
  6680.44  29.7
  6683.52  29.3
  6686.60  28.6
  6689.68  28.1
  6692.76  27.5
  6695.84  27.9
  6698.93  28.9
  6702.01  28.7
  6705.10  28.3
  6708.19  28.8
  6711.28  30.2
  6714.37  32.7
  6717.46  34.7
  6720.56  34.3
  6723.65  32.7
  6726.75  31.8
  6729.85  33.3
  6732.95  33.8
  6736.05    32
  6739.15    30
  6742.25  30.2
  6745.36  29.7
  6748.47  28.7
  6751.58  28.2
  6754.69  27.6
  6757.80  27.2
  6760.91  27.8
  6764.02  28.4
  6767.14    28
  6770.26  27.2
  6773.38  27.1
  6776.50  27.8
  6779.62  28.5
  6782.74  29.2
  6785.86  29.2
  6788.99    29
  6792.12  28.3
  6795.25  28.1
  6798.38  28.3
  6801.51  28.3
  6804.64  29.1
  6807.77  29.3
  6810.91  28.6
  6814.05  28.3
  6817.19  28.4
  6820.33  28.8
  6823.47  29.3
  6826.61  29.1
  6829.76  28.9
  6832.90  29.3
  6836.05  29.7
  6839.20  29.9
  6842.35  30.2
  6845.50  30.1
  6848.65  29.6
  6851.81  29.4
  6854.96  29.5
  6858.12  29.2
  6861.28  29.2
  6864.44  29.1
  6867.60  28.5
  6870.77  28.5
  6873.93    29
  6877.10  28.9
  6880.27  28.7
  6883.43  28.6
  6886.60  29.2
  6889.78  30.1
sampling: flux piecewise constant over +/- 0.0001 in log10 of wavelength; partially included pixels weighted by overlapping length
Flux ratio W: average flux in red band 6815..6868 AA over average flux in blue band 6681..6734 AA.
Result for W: 0.96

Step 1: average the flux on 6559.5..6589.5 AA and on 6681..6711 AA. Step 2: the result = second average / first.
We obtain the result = 0.65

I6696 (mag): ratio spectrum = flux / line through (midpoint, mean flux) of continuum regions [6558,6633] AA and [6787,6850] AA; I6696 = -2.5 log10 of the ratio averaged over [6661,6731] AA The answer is 0.13 mag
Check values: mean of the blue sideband 36.9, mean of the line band 29.6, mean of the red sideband 29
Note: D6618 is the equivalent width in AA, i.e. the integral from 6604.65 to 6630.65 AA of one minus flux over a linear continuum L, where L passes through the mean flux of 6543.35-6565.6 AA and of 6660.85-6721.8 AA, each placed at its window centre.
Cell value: 4.16 AA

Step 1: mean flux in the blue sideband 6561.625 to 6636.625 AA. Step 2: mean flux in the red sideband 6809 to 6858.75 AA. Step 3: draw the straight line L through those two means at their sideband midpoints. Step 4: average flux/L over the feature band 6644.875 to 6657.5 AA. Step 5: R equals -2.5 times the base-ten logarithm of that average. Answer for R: 0.17 mag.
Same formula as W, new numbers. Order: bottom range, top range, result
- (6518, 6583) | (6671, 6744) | 0.83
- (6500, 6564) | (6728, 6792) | 0.89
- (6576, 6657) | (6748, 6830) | 0.85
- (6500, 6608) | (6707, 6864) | 0.83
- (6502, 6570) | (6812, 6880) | 0.86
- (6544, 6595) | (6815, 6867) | 0.70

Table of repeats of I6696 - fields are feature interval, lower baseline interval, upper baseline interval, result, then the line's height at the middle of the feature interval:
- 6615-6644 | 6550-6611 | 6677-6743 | 0.22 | 36.2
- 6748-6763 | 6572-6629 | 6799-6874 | 0.13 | 31.3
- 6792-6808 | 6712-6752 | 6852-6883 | 0.07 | 30.4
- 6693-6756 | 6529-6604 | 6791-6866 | 0.08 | 32.8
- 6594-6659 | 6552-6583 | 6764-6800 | 0.25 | 38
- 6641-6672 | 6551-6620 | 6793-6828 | 0.22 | 35.3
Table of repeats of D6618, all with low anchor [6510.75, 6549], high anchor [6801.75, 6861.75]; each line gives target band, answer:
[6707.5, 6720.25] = -0.91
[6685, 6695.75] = 0.72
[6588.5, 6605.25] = -3.61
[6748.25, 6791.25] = 2.14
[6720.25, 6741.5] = -1.81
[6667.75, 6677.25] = 0.97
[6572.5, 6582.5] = -2.96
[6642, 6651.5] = 0.05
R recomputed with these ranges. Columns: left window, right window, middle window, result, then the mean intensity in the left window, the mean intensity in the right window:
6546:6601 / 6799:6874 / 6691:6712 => 0.23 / 41.3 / 29.1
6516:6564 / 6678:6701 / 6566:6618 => -0.17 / 33.9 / 28.6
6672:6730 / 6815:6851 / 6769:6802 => 0.05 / 30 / 29.4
